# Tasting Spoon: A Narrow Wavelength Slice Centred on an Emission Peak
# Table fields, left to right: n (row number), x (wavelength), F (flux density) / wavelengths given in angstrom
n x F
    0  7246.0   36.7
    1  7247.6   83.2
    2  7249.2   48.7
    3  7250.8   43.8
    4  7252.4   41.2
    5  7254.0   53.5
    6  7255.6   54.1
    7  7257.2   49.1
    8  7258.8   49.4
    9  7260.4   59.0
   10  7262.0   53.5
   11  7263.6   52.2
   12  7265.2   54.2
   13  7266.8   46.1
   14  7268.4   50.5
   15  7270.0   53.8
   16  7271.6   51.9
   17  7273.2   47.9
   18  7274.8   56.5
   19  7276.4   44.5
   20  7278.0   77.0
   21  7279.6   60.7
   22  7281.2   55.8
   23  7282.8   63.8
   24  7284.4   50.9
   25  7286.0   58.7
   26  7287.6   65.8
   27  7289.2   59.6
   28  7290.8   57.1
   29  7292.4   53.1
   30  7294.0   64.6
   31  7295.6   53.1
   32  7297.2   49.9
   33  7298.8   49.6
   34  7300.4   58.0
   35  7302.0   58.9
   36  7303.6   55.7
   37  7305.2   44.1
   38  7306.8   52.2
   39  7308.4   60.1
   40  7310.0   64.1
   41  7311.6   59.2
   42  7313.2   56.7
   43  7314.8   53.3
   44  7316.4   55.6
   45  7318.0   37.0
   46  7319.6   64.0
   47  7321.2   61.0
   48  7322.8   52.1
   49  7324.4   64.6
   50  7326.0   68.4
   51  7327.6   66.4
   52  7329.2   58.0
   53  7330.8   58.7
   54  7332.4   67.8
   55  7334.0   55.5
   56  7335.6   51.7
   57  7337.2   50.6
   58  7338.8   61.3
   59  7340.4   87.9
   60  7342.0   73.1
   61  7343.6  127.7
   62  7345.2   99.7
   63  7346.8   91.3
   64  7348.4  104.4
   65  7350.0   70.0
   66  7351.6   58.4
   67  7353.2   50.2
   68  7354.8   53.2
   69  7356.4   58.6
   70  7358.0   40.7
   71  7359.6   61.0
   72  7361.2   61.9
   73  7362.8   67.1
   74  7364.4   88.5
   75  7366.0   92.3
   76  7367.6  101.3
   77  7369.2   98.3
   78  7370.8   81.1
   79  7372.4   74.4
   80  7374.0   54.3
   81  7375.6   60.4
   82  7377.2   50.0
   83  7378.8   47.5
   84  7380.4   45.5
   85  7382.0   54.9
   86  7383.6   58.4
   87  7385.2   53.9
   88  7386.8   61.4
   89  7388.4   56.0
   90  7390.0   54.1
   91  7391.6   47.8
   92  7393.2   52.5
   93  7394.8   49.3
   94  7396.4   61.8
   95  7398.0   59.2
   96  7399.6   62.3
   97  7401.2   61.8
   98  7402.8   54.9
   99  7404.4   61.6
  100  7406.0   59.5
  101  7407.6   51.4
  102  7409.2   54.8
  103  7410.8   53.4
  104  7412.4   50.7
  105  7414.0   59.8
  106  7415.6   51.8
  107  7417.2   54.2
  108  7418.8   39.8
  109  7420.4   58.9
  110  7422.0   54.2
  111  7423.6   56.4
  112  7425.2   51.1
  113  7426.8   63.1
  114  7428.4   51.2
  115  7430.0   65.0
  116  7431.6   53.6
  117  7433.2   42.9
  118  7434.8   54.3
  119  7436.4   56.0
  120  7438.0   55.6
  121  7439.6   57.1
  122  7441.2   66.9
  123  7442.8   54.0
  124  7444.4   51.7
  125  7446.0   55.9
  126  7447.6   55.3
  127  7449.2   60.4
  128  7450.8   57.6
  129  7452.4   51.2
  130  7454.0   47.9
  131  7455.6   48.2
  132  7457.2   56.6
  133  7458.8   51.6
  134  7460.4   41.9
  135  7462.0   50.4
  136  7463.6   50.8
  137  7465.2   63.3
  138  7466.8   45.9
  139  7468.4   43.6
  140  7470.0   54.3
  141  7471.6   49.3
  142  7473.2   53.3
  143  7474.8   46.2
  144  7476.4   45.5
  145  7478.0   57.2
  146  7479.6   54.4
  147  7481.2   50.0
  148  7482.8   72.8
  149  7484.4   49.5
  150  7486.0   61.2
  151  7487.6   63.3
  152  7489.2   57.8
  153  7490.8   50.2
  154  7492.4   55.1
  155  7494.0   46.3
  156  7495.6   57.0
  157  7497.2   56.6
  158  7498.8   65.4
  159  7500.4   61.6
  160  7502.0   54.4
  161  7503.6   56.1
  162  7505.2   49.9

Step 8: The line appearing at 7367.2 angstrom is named [N II] 6583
